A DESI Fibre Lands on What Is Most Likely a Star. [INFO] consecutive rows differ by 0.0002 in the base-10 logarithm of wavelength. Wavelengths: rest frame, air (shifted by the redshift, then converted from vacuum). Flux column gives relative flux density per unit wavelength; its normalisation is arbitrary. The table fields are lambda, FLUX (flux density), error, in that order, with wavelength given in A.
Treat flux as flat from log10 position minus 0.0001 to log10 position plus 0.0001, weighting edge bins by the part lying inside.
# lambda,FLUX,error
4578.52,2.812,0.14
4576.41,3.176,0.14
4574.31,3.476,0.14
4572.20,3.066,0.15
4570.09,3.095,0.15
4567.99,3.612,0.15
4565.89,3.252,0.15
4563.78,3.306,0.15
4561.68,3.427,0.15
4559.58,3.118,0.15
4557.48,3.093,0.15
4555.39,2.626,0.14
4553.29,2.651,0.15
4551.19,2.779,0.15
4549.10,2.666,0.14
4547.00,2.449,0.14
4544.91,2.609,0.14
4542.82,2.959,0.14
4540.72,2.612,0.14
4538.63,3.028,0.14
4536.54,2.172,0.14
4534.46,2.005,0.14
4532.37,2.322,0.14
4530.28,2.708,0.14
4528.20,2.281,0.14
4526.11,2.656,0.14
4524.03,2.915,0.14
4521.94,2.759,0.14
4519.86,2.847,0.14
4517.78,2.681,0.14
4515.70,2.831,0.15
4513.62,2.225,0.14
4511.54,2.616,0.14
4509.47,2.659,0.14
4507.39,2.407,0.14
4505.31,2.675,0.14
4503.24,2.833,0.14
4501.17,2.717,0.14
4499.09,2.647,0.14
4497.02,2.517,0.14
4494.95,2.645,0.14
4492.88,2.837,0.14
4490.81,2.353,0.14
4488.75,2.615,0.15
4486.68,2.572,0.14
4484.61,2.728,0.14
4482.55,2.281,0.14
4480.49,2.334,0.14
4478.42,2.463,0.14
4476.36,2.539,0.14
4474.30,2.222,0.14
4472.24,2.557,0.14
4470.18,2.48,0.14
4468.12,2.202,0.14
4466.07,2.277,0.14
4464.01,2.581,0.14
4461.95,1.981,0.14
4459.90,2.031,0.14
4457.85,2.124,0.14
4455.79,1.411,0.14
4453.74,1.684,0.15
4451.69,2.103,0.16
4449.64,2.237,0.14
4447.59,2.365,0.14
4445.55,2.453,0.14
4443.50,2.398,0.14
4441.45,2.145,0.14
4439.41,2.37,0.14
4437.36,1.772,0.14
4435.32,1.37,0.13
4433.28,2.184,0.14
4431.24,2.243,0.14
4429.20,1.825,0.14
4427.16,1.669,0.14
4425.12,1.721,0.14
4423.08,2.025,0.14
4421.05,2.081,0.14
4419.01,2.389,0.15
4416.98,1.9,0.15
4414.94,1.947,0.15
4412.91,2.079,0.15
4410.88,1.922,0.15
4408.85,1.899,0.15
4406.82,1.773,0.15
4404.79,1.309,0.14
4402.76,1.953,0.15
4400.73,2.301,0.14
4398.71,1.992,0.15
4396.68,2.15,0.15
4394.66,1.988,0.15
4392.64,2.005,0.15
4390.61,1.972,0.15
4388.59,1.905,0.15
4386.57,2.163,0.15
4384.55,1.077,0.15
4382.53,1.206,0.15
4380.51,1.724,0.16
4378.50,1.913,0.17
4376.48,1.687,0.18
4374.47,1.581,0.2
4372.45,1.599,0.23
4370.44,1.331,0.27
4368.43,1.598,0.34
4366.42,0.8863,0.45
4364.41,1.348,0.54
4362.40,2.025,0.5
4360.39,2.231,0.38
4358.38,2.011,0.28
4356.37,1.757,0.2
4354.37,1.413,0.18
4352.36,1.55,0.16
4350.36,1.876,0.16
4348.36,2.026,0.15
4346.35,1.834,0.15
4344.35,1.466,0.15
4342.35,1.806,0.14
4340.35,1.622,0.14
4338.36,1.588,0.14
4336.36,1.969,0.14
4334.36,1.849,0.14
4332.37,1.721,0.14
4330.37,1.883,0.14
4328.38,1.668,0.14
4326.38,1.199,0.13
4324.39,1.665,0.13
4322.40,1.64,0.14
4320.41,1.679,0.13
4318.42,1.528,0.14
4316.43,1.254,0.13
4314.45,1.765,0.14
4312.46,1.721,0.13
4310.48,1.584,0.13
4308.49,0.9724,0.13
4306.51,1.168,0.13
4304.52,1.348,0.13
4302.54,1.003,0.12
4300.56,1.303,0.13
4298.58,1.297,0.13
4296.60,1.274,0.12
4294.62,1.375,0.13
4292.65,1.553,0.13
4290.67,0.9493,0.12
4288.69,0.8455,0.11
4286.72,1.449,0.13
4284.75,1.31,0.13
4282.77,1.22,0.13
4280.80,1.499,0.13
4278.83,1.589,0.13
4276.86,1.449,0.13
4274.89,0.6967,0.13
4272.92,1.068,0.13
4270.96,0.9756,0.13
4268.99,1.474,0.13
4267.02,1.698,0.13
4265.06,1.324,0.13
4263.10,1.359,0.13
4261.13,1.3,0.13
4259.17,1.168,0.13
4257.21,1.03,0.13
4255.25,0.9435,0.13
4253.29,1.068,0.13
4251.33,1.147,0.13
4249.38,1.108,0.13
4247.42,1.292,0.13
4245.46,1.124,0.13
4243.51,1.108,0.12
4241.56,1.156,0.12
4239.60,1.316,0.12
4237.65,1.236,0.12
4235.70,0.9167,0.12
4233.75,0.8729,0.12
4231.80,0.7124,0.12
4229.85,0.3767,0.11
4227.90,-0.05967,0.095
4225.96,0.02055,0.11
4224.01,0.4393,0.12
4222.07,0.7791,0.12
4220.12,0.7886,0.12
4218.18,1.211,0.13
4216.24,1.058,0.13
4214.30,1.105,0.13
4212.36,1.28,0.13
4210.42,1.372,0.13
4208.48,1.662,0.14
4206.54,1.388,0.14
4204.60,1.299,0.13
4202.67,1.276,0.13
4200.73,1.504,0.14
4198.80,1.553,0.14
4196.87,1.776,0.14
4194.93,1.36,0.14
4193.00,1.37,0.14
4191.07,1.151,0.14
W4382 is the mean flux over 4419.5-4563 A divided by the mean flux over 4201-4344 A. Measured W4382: 1.94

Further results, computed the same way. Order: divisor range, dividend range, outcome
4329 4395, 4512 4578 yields 1.65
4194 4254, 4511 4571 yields 2.59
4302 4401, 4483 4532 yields 1.58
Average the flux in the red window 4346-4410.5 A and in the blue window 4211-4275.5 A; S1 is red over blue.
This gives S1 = 1.74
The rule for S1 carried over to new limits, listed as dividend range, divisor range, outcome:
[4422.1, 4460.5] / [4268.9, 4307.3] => 1.62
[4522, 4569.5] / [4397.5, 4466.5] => 1.38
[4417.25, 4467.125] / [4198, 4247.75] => 2.01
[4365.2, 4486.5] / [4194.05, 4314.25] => 1.70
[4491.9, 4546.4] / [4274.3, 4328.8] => 1.93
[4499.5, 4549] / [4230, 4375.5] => 1.86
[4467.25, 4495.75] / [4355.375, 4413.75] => 1.40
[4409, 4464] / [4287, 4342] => 1.38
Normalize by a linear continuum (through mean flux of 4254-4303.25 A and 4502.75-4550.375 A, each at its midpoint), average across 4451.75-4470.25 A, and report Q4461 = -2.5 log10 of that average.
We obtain 0.09 mag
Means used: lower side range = 1.25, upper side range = 2.6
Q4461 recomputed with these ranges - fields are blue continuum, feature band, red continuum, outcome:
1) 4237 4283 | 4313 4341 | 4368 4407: -0.10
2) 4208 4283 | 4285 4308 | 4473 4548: 0.11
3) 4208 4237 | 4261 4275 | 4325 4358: -0.10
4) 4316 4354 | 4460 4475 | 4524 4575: 0.04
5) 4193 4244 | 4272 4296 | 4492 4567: 0.13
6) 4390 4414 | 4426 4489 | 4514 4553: 0.02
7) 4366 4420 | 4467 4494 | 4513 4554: -0.08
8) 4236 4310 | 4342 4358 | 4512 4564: -0.05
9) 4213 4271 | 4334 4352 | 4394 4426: -0.12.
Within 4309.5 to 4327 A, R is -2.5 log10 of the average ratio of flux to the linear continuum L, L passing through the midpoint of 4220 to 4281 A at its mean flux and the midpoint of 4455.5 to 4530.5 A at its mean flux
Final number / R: -0.09 mag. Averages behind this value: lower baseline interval 1.03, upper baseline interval 2.5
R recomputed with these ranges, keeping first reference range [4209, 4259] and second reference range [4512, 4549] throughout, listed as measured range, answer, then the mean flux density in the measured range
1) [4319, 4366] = -0.11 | 1.72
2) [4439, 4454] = -0.06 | 2.24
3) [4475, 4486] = -0.07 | 2.46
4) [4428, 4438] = 0.09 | 1.88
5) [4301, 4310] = 0.16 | 1.16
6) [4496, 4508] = -0.09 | 2.64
